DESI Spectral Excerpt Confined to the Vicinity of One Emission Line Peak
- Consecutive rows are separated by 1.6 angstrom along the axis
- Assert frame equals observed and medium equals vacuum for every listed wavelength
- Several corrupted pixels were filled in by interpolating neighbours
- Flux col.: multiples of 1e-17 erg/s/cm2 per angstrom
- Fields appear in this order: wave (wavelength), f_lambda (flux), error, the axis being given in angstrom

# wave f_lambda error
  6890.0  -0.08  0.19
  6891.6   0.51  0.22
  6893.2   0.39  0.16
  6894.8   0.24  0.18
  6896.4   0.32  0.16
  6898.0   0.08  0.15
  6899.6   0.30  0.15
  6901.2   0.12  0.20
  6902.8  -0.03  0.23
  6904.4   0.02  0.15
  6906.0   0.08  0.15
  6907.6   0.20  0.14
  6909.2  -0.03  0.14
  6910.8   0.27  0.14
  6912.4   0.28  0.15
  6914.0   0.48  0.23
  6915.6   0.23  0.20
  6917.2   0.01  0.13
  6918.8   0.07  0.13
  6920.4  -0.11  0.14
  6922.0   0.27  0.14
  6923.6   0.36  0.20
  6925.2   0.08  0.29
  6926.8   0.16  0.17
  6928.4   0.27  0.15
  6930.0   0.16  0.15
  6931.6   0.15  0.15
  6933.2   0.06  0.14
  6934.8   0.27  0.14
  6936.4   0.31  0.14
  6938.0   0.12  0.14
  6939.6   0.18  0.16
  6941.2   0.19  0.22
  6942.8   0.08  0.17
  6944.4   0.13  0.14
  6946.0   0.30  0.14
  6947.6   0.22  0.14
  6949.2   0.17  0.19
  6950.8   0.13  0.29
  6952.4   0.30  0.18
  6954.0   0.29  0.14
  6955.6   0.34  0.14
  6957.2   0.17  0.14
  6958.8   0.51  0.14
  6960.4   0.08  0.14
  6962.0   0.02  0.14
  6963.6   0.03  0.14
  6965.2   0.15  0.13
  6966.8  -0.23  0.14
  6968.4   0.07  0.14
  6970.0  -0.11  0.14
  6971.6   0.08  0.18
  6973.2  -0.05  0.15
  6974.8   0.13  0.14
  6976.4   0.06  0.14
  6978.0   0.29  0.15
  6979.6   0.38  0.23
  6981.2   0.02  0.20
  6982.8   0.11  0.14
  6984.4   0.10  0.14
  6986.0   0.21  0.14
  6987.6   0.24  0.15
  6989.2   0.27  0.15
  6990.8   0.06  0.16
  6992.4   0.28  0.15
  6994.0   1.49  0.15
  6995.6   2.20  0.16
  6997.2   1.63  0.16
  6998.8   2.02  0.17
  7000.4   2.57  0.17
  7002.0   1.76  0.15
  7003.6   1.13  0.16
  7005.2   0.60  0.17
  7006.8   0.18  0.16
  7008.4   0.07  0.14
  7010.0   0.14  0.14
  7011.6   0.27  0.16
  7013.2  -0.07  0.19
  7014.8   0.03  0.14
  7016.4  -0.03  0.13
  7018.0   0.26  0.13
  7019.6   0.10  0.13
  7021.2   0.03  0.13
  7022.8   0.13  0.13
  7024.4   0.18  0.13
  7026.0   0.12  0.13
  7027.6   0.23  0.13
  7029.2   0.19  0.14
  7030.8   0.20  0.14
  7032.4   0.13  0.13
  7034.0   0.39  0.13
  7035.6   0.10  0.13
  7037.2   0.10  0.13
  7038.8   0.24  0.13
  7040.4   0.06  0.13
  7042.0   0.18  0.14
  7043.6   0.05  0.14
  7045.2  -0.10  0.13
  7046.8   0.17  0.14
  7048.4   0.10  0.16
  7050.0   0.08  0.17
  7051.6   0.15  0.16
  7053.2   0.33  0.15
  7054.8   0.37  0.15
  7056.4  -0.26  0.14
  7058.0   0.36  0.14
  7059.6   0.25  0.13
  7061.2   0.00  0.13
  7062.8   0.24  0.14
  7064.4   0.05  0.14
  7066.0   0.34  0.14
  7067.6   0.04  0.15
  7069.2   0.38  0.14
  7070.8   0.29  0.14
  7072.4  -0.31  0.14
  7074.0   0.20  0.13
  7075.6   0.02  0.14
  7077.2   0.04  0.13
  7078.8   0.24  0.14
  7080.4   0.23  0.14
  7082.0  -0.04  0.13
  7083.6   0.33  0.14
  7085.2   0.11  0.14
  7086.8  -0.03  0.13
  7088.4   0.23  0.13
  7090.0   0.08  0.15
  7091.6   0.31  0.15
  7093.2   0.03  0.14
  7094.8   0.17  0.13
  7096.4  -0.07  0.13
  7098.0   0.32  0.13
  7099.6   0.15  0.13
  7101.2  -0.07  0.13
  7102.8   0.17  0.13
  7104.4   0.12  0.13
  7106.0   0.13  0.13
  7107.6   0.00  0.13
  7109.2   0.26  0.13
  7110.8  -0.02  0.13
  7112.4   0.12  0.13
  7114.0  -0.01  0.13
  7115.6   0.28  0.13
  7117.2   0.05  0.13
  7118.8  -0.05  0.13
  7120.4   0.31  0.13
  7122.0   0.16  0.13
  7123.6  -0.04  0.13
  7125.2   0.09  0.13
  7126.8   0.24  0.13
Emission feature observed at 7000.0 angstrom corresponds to [O II] 3727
